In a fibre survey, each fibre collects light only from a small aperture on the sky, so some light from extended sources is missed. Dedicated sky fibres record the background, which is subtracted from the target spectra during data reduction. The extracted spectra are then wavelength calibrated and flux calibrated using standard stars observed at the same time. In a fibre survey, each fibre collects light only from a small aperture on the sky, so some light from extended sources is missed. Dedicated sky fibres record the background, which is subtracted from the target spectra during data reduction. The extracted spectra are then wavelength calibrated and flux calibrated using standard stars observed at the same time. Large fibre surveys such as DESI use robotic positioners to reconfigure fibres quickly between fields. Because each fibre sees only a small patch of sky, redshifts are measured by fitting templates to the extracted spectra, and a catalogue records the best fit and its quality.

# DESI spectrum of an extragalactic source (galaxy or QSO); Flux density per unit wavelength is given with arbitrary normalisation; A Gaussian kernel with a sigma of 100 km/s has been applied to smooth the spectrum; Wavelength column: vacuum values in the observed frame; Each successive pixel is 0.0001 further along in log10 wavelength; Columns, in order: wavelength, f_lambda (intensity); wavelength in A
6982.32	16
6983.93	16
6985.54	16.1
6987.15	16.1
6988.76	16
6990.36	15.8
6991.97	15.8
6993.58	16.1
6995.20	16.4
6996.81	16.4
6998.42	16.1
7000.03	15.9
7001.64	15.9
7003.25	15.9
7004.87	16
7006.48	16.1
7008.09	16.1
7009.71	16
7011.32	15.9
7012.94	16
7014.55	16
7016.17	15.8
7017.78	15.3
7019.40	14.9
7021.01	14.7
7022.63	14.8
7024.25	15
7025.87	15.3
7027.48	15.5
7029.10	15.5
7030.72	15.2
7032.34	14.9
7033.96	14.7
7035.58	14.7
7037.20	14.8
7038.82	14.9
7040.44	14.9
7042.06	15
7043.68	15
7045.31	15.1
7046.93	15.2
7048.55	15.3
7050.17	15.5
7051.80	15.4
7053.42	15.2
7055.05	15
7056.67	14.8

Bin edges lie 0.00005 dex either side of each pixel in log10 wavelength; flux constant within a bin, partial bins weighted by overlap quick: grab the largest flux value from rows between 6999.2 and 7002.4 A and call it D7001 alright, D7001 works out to 15.9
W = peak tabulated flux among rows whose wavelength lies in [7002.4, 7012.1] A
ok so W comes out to 16.1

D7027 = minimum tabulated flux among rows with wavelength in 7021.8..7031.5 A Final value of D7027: 14.8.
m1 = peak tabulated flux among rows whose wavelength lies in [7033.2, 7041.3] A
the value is 14.9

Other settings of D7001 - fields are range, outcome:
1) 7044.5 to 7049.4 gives 15.3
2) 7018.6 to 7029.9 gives 15.5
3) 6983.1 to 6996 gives 16.4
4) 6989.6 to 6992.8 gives 15.8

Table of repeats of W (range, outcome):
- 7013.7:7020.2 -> 16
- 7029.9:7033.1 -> 15.2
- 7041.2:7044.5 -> 15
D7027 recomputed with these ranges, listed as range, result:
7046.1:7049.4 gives 15.2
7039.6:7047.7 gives 14.9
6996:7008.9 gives 15.9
